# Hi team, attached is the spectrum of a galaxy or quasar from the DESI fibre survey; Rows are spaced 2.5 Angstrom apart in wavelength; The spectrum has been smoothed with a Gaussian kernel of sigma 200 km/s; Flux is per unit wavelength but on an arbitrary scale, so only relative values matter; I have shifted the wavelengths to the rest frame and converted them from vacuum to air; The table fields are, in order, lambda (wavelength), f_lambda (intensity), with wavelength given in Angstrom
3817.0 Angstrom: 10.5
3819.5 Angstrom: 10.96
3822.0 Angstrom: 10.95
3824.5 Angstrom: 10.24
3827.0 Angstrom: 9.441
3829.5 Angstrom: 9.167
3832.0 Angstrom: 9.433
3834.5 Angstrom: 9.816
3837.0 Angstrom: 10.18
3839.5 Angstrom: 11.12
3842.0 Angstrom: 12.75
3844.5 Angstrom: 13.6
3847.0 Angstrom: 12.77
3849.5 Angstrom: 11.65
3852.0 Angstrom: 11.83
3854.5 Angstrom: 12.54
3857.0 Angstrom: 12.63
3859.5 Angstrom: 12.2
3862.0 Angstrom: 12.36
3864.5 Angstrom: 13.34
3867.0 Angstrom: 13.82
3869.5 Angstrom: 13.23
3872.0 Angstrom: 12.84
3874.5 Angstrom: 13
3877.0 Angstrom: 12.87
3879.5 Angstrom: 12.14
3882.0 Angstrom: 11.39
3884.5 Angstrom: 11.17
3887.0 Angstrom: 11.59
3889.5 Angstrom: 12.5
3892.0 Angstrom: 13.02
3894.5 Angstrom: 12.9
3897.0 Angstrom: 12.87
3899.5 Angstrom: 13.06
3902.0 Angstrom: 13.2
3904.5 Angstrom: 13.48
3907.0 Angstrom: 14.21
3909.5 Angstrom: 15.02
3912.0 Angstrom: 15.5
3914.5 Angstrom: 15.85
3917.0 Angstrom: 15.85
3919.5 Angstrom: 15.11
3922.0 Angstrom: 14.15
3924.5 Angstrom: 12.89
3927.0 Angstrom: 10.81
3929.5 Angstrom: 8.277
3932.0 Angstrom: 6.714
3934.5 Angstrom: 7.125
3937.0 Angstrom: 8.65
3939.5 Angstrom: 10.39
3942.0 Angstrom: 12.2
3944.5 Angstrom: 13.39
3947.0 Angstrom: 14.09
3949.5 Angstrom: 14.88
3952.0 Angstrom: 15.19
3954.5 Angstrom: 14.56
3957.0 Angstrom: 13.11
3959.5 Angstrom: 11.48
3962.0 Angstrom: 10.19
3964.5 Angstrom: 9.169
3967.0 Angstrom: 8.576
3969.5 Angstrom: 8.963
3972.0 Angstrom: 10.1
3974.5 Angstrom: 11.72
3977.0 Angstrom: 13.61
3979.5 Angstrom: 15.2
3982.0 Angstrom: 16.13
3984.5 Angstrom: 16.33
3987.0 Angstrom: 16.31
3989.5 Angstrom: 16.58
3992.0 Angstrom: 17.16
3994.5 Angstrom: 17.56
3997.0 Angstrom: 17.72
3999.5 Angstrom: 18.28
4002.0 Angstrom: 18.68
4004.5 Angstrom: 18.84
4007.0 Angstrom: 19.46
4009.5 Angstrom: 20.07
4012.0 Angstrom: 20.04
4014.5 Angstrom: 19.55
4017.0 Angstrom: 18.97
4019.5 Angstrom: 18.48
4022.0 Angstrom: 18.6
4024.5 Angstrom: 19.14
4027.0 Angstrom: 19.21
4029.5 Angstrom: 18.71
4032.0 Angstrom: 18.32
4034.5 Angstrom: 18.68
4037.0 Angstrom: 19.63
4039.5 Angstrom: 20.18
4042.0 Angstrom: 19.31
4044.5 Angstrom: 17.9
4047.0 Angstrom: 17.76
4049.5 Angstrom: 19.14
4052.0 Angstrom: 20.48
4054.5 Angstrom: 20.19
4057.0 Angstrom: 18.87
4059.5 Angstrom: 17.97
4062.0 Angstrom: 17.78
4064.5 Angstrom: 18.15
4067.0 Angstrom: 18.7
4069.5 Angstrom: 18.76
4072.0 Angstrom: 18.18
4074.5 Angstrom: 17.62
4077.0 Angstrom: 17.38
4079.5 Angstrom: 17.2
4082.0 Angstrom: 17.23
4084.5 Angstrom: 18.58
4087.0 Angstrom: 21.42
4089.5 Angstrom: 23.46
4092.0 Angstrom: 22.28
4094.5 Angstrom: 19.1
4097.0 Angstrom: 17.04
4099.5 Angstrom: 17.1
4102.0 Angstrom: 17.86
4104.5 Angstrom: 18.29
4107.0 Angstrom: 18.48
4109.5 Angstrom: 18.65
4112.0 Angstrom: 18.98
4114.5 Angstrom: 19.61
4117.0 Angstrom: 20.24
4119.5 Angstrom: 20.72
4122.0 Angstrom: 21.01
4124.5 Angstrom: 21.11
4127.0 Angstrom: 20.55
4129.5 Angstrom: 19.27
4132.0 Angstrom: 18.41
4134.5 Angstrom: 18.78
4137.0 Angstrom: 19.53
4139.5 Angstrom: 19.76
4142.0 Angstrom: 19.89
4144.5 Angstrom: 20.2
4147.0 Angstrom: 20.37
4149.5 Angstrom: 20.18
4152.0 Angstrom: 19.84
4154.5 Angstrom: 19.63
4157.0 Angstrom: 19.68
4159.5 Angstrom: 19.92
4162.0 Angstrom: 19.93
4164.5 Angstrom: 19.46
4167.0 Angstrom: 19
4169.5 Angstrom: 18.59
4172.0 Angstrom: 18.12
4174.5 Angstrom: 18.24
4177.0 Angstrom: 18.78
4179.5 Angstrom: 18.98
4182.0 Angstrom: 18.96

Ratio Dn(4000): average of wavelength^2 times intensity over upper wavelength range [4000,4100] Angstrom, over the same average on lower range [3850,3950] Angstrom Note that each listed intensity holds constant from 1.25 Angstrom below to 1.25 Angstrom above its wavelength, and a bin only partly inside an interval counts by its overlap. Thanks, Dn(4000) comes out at 1.63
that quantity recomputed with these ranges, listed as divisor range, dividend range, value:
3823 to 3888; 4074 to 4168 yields 1.88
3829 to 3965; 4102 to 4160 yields 1.79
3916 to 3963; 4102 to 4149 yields 1.79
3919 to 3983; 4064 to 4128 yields 1.75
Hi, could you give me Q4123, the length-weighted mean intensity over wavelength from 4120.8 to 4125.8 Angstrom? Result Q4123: 21.1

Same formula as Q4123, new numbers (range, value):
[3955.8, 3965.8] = 11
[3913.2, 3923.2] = 15.2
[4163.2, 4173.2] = 18.8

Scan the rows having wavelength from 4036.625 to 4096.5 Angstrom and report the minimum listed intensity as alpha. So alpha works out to 17.2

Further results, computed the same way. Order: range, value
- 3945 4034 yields 8.576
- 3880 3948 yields 6.714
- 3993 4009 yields 17.56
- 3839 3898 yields 11.12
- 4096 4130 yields 17.04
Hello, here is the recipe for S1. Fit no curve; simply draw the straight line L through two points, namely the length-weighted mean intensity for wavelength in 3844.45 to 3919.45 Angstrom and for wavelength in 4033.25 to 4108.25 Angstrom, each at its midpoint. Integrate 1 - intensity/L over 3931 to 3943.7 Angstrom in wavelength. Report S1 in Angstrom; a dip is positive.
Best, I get 4.8 Angstrom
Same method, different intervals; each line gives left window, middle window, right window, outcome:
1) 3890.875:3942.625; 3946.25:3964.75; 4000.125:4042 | 2.34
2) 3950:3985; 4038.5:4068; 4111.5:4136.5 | -4.23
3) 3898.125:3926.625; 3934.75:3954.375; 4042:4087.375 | 3.47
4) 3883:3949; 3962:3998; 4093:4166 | 2.12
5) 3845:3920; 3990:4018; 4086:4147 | -3.68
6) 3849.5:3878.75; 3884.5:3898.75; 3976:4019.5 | 1.34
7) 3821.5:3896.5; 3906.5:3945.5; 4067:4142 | 4.55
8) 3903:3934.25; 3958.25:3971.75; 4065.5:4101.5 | 4.53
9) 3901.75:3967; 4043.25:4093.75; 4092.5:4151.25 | -4.47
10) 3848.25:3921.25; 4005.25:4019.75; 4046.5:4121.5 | -2.25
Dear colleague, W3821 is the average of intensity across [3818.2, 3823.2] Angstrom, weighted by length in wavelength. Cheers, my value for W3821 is 11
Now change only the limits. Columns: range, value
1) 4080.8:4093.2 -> 20.6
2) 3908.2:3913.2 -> 15.2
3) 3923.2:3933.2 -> 9.71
